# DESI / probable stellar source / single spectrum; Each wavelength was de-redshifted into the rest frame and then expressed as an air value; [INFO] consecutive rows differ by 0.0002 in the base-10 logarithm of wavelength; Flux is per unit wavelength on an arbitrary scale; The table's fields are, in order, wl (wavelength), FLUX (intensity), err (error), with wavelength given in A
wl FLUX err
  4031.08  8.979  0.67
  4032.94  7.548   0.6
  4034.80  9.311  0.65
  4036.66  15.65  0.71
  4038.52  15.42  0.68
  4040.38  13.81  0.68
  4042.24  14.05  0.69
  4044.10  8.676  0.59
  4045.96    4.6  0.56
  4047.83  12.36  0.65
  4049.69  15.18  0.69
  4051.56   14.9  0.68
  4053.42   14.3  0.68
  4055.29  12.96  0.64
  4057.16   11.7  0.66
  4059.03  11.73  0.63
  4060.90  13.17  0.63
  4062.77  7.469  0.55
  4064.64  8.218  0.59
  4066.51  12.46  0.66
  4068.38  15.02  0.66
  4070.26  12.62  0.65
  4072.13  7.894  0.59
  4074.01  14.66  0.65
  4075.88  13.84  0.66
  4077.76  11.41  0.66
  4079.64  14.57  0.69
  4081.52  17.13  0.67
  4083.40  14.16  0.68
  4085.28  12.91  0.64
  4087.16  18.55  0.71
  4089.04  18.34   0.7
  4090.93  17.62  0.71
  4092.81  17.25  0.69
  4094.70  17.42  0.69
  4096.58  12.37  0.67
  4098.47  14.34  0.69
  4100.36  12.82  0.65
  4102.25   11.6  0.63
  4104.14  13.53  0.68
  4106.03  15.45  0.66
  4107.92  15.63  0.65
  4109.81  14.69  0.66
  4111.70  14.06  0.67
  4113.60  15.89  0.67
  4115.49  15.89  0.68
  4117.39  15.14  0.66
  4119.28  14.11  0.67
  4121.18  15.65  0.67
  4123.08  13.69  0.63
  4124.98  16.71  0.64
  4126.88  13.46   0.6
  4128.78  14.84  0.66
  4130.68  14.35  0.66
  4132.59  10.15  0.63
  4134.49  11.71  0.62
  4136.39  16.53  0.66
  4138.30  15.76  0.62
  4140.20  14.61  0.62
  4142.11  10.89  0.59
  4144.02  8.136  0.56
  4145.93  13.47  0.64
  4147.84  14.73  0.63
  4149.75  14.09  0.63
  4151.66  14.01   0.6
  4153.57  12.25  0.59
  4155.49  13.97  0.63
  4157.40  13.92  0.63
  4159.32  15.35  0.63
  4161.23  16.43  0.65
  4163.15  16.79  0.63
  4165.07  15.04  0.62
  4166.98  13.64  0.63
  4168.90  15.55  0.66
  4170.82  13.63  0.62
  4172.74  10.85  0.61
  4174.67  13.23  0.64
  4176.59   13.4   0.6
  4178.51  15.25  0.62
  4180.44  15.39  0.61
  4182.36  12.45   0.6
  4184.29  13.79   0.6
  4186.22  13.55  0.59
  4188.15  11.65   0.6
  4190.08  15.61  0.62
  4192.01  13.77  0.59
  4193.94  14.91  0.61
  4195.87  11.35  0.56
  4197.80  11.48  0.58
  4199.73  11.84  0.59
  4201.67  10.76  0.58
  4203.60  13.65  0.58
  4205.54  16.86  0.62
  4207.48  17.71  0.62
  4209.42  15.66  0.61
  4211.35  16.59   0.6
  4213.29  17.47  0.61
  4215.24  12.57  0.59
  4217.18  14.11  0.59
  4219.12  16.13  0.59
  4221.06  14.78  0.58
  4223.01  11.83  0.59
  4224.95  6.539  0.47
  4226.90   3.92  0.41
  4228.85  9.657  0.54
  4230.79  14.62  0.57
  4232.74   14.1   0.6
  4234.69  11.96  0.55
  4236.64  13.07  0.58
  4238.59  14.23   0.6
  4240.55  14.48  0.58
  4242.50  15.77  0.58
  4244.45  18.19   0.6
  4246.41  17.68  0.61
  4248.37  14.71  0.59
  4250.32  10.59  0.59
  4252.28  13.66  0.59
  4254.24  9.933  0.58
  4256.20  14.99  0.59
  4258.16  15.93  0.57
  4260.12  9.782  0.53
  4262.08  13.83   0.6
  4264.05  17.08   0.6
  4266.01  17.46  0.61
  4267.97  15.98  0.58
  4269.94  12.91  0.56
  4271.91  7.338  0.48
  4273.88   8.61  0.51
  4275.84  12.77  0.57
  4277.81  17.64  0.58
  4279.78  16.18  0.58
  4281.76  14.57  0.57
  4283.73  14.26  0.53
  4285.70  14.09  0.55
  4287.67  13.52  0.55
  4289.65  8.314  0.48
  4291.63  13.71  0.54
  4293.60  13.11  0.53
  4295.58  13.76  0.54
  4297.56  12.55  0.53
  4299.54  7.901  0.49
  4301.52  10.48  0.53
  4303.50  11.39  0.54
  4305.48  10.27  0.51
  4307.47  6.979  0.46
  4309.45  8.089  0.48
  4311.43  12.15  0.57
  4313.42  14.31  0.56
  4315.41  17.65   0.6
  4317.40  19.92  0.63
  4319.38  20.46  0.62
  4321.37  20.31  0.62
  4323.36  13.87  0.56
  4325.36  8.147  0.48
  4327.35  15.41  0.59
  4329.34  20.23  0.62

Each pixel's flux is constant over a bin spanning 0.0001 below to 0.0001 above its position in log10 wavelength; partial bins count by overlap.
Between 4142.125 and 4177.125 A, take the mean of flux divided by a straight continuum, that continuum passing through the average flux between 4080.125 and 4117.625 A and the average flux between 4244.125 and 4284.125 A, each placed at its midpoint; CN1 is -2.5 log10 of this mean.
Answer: 0.08 mag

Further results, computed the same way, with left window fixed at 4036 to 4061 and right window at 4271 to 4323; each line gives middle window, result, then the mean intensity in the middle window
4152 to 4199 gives -0.08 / 13.9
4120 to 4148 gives -0.06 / 13.6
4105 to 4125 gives -0.18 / 15.1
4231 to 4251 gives -0.12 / 14.5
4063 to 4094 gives -0.10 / 14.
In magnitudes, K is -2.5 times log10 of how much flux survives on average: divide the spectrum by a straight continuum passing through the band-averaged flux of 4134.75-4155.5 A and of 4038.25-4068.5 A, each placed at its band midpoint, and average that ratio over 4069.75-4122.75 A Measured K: -0.16 mag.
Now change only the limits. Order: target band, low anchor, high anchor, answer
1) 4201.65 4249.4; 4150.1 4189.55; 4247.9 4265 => -0.028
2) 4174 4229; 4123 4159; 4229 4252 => 0.051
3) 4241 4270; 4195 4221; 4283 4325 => -0.067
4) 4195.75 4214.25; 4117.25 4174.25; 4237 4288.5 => -0.035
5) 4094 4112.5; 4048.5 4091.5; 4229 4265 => -0.045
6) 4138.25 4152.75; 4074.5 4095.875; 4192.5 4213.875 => 0.151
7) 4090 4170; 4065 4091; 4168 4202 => -0.050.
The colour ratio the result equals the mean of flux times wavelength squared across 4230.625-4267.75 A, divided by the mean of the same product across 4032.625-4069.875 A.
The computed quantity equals 1.31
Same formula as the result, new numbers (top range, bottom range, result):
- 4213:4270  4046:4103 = 1.09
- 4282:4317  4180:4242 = 0.95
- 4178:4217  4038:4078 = 1.25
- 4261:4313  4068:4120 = 0.94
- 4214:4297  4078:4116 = 0.95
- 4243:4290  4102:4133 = 1.02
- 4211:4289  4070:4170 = 1.00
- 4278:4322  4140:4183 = 1.04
